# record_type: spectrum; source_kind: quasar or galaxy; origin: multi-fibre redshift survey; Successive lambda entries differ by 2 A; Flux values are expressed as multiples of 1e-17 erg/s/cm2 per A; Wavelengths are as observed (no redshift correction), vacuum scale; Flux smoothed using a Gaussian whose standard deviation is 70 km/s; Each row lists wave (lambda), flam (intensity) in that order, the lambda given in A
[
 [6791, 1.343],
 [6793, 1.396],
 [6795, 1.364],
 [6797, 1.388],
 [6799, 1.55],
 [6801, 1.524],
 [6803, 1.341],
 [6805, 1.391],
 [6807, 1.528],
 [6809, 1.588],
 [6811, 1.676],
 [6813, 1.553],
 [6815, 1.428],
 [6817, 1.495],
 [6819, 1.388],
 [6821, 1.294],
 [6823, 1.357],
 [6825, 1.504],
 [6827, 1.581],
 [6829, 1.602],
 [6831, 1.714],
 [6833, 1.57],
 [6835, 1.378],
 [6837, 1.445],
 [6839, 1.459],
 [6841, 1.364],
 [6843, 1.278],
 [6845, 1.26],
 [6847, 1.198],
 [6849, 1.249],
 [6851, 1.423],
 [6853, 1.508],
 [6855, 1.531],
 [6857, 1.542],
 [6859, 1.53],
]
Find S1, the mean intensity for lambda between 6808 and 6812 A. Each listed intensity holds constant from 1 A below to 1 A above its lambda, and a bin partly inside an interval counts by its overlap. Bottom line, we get 1.63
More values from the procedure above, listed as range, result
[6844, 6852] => 1.28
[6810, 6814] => 1.61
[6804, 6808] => 1.46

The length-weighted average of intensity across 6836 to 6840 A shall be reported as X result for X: 1.45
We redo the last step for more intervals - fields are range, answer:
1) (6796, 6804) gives 1.45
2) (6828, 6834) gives 1.63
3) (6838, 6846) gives 1.34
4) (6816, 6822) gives 1.39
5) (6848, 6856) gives 1.43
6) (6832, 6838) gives 1.46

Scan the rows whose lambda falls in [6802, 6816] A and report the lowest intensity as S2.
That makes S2 1.341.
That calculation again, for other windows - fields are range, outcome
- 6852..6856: 1.508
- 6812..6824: 1.294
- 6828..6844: 1.278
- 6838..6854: 1.198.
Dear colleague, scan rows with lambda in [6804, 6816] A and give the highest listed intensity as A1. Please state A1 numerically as 1.676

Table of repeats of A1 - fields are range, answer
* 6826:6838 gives 1.714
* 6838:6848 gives 1.459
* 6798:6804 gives 1.55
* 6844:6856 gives 1.531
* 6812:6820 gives 1.553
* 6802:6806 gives 1.391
